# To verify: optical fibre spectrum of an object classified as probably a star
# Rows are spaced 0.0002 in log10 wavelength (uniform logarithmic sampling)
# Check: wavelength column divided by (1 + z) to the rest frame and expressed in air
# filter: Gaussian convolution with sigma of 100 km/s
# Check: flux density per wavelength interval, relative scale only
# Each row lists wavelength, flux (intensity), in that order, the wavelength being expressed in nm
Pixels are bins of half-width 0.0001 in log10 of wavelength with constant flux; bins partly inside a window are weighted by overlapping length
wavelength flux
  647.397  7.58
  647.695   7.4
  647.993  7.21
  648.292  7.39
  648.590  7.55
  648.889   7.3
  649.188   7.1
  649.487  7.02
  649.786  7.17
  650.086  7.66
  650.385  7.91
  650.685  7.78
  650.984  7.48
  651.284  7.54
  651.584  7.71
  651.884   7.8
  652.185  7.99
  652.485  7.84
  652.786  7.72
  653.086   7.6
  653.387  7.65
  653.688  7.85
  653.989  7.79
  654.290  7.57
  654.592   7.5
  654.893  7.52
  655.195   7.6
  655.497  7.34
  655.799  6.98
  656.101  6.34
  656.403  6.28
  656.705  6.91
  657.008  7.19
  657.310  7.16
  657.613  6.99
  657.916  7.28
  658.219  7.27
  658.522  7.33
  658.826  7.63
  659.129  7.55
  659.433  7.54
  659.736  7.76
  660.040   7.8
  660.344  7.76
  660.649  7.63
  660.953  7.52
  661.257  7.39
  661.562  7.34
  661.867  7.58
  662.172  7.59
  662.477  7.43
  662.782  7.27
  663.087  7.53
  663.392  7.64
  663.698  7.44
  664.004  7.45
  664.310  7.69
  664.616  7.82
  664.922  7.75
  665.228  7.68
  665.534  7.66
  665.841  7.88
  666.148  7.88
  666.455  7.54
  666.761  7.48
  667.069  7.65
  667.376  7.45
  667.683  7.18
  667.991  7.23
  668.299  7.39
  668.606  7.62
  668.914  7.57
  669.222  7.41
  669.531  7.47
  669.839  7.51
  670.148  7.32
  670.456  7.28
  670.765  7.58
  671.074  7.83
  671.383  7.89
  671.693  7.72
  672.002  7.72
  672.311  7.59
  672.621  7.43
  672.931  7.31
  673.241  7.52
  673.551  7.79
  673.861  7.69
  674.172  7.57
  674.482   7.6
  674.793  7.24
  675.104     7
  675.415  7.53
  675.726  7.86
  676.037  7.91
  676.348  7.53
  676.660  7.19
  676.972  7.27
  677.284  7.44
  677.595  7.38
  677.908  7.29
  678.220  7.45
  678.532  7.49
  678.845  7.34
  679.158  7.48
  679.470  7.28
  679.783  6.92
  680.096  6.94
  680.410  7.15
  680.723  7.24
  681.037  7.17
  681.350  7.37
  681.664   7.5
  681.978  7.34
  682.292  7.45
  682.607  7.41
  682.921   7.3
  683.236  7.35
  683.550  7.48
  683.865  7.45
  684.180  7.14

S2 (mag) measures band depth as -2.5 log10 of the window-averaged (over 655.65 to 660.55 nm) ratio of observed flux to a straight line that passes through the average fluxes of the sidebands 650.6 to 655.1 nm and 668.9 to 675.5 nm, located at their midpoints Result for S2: 0.06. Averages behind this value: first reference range 7.69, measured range 7.24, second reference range 7.52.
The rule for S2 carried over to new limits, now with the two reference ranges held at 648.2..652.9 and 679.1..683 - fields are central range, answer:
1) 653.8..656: 0.01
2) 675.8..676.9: -0.03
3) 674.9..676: -0.03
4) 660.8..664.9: -0.01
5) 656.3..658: 0.08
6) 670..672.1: -0.04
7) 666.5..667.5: -0.02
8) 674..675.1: -0.01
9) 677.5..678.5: -0.01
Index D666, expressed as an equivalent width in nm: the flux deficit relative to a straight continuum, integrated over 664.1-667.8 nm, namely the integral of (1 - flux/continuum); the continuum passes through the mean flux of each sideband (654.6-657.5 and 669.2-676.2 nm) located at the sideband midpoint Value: -0.14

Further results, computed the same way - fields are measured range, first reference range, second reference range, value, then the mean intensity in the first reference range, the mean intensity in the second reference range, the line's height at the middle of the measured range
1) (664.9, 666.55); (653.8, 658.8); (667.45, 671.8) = -0.07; 7.21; 7.5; 7.41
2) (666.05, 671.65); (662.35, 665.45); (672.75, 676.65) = 0.03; 7.58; 7.53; 7.56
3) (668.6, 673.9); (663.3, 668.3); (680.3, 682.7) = -0.05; 7.58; 7.33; 7.49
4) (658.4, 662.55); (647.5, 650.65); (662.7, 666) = 0.00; 7.39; 7.63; 7.57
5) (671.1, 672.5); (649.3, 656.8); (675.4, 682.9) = -0.06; 7.46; 7.37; 7.39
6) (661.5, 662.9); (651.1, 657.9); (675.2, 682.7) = -0.01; 7.4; 7.37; 7.39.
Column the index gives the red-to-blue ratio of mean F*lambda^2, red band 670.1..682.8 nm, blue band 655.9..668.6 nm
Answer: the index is 1.04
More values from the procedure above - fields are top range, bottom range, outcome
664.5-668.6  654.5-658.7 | 1.10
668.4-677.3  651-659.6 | 1.07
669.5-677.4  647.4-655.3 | 1.06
